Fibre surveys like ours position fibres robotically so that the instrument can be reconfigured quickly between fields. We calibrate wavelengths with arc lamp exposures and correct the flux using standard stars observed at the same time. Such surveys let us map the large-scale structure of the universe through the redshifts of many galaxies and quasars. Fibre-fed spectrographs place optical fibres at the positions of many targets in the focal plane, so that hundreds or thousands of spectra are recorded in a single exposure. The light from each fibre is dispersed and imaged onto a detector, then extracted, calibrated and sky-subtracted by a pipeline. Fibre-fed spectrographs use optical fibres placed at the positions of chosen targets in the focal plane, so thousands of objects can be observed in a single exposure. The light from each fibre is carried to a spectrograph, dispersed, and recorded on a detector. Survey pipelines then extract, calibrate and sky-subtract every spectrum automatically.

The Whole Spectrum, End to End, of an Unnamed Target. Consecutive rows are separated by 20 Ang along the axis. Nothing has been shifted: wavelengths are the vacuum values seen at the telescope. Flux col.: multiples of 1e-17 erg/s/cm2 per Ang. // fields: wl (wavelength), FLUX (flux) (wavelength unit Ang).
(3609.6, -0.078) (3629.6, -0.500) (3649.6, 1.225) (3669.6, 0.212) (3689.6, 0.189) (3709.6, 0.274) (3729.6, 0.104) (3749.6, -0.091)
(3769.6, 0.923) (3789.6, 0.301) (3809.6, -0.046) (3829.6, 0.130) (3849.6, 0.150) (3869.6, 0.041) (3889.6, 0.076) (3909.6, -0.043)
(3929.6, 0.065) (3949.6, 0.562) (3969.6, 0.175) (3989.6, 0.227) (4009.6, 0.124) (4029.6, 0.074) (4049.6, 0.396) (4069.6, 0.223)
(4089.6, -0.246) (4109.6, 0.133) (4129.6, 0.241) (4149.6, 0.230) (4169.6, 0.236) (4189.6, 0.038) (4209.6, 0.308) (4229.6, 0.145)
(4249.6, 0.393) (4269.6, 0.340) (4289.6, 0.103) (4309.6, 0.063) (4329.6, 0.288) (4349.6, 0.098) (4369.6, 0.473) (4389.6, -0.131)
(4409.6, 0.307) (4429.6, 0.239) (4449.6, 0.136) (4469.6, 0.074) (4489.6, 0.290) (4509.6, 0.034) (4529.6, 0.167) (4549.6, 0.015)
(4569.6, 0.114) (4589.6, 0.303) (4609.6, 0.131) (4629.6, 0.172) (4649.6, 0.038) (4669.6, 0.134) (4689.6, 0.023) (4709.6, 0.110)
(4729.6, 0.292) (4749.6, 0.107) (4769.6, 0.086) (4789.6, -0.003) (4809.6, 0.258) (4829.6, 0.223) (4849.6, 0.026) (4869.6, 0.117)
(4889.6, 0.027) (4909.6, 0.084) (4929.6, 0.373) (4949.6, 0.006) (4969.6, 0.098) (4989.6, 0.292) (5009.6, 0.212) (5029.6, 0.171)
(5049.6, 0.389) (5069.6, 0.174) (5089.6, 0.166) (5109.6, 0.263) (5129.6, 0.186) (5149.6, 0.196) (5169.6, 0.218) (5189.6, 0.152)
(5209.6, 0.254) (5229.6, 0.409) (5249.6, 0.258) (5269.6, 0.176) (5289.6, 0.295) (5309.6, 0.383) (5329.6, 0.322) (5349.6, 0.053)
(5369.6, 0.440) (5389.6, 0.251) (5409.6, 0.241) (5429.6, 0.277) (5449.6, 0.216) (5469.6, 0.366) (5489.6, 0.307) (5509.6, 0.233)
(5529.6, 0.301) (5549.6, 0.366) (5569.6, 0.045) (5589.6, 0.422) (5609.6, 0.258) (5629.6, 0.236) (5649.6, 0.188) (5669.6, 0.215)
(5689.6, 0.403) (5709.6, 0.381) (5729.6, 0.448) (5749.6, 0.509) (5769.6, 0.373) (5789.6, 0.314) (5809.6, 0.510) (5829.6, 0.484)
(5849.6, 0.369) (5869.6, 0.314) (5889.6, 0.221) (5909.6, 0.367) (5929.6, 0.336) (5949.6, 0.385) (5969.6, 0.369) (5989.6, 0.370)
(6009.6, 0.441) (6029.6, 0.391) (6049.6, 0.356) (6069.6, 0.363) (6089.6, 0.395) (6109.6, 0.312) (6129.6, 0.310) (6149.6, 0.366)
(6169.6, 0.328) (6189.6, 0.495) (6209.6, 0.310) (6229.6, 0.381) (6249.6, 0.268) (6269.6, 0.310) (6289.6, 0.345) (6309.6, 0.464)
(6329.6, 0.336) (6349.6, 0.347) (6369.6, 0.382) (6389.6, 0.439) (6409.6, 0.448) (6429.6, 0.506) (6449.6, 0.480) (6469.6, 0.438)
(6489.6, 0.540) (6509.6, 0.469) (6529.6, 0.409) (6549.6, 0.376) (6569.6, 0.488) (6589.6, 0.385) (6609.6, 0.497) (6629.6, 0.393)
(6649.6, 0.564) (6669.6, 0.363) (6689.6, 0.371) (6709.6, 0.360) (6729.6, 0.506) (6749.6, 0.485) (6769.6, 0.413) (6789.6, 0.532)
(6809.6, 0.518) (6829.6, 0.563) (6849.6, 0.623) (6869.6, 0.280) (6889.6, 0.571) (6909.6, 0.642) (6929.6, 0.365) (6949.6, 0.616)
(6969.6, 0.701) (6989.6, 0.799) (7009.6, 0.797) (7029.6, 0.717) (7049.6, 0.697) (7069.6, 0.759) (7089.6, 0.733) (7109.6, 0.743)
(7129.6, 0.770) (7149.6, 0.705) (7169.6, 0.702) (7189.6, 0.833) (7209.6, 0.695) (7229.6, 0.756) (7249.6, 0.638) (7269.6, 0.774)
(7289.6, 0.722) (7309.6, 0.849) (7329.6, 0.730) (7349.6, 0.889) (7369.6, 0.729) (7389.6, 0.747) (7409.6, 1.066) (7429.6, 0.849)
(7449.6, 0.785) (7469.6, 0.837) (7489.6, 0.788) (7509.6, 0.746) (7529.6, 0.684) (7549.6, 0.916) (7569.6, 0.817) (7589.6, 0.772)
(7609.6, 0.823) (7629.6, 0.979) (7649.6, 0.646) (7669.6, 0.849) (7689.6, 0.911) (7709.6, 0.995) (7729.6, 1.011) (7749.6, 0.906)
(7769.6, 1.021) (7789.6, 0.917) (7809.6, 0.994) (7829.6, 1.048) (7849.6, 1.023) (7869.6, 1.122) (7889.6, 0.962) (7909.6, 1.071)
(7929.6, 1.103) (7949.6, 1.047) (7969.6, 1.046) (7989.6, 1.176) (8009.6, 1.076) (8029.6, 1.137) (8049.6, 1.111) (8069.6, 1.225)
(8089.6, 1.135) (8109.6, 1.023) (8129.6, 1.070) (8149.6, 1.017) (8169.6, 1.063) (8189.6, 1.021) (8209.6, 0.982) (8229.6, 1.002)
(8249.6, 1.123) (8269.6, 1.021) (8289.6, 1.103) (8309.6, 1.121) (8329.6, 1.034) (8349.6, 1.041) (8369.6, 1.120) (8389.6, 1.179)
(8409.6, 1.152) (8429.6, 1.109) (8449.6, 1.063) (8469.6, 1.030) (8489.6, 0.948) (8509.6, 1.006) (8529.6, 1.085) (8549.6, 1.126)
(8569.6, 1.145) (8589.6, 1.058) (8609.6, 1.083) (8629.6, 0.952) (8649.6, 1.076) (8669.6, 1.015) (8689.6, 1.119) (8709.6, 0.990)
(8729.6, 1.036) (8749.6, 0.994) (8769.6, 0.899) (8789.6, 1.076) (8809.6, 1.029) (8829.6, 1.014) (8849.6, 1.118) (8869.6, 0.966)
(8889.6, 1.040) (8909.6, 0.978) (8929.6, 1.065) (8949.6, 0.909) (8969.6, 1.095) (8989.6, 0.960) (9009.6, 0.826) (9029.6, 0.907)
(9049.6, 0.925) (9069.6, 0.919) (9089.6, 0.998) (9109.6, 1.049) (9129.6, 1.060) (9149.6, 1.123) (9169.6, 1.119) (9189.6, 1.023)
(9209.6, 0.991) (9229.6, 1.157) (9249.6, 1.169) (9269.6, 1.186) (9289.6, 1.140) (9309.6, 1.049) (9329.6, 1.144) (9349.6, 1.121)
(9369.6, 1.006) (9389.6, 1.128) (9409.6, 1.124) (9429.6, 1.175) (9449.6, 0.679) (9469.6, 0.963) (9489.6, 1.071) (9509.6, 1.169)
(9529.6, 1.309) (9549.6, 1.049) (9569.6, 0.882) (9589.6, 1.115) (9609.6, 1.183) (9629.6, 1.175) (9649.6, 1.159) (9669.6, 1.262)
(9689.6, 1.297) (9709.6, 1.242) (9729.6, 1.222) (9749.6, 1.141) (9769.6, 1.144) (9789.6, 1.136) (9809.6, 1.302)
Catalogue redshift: 0.75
